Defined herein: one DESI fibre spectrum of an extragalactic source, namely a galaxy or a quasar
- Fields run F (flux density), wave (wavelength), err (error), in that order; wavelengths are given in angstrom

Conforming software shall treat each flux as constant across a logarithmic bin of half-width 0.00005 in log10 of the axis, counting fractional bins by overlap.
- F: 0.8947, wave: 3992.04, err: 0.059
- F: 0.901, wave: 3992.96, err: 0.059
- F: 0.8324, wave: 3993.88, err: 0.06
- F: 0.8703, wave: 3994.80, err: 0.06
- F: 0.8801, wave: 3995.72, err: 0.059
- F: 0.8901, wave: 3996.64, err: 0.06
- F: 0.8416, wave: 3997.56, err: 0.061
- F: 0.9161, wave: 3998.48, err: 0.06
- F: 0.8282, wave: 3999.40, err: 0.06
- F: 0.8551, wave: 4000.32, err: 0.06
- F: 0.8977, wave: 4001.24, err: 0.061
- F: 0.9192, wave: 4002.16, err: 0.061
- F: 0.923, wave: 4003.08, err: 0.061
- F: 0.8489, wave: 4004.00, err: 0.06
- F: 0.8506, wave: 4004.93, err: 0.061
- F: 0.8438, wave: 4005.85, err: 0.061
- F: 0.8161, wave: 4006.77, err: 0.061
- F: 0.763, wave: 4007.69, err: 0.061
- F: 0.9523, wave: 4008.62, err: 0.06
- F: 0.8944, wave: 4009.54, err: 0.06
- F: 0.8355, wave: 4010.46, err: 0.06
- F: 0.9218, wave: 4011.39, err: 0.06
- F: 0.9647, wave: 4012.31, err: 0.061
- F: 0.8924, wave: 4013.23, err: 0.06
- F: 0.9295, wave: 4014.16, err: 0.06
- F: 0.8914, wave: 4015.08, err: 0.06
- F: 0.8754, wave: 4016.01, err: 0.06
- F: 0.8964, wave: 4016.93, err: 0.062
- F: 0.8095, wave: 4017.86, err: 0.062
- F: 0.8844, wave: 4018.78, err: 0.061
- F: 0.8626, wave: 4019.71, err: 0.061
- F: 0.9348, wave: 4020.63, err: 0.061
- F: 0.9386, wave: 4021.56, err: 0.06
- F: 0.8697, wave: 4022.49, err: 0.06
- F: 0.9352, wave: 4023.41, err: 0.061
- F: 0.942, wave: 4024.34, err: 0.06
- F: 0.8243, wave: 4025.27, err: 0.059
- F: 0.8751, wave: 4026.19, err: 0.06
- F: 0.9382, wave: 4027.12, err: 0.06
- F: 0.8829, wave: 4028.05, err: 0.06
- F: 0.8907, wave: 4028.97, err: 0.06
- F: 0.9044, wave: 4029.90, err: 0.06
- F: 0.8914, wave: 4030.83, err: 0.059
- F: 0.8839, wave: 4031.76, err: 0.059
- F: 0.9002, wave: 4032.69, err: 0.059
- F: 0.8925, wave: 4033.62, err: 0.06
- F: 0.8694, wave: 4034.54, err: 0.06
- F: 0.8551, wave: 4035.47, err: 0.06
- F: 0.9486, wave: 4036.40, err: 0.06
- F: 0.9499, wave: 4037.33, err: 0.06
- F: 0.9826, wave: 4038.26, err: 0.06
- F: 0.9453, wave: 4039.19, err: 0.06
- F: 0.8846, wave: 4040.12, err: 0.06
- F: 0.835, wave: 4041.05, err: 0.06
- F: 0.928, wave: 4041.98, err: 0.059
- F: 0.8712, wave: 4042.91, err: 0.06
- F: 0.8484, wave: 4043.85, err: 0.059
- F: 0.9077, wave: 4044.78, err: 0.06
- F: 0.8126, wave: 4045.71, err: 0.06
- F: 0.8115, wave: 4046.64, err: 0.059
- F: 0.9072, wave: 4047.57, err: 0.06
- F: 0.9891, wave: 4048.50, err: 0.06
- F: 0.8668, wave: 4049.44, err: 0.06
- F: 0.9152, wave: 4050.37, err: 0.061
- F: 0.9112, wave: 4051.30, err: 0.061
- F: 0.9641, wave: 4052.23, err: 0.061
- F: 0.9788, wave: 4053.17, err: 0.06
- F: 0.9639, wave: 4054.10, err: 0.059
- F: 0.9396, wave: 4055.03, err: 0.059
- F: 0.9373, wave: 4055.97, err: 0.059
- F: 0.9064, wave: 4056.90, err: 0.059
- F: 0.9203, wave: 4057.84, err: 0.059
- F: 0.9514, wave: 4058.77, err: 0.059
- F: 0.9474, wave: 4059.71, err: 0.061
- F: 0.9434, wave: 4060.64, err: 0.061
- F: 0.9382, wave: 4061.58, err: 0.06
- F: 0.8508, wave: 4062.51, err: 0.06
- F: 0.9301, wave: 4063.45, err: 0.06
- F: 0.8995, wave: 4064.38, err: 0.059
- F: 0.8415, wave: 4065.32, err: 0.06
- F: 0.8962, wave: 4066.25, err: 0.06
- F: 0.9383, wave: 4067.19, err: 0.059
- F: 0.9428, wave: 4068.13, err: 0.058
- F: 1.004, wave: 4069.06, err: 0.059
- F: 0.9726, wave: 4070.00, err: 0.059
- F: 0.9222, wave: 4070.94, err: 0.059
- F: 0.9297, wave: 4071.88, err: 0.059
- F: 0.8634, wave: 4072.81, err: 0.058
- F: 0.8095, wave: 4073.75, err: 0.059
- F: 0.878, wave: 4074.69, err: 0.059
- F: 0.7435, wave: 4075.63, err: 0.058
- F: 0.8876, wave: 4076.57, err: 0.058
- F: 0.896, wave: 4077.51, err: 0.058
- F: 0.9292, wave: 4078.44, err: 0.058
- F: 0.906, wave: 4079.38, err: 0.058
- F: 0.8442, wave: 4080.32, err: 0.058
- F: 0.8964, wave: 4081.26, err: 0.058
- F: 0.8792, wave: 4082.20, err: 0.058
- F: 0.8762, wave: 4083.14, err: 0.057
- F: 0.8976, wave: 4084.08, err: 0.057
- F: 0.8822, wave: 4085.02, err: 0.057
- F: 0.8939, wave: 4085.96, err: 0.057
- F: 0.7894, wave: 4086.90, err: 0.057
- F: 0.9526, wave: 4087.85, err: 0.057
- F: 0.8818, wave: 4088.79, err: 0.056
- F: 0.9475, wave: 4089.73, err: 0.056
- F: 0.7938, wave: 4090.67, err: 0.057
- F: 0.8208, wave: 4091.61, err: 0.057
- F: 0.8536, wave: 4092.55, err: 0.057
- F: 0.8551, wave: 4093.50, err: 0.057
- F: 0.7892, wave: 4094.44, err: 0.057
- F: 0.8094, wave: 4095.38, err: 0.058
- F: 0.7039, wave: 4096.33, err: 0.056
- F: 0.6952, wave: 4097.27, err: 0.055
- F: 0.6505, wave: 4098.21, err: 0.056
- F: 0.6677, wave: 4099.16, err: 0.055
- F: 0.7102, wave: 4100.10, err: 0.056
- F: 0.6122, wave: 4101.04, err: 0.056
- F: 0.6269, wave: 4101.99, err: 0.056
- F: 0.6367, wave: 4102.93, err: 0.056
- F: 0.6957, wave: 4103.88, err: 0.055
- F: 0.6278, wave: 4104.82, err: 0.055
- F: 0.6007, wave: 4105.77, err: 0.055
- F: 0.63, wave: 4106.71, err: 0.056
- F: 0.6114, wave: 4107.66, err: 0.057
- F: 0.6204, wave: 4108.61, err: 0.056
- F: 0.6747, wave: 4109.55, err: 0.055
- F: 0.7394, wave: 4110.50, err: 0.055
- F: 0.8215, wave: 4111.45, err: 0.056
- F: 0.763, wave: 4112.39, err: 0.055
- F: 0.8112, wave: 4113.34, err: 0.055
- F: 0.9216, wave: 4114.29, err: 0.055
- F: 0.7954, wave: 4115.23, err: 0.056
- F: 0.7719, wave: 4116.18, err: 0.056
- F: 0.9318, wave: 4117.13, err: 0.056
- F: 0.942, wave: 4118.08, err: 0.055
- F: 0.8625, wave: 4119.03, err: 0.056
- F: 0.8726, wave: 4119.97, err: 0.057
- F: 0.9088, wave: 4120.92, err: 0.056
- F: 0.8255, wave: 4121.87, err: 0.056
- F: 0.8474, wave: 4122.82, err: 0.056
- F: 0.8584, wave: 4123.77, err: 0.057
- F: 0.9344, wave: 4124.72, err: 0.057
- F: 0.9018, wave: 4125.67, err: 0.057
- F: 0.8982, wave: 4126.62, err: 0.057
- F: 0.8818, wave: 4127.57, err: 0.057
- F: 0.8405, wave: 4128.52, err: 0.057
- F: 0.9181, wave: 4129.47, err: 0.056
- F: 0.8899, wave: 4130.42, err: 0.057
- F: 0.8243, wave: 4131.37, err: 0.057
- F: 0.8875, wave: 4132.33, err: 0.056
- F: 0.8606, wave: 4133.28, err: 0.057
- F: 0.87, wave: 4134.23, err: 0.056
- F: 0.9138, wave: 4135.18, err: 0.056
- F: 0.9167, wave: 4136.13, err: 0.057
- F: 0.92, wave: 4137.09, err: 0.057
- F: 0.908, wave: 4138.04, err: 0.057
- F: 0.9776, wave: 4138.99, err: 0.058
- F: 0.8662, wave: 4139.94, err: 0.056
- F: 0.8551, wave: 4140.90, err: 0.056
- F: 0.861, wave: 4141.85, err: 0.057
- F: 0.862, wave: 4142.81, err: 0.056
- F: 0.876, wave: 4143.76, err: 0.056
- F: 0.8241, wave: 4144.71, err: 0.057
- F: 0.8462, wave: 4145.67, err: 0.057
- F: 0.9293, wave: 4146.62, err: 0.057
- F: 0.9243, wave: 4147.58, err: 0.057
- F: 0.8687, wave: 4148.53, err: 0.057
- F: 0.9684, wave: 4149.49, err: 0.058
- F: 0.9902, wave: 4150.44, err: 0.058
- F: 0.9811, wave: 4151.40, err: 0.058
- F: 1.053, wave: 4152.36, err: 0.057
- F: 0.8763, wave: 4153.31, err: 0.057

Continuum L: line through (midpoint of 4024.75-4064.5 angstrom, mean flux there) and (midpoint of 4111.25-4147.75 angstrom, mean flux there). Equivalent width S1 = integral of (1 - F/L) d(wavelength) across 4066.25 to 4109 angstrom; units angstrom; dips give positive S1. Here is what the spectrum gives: 3.9 angstrom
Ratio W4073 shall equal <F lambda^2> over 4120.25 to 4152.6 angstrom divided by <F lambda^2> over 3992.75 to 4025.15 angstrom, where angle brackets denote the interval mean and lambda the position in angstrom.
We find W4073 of 1.1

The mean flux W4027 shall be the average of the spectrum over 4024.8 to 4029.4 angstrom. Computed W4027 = 0.883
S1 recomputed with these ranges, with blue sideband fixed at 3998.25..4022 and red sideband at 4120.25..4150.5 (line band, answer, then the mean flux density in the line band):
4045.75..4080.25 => -1.0 angstrom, 0.91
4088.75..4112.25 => 4.4 angstrom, 0.721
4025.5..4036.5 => -0.1 angstrom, 0.892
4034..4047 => -0.1 angstrom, 0.89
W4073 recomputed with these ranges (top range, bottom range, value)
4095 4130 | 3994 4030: 0.92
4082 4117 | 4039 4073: 0.86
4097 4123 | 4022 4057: 0.85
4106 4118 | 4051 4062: 0.83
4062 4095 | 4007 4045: 1.01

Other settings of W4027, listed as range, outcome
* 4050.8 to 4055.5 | 0.952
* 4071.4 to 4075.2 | 0.869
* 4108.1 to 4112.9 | 0.723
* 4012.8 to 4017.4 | 0.896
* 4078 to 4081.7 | 0.893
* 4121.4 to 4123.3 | 0.836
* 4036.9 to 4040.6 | 0.94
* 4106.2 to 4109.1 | 0.621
